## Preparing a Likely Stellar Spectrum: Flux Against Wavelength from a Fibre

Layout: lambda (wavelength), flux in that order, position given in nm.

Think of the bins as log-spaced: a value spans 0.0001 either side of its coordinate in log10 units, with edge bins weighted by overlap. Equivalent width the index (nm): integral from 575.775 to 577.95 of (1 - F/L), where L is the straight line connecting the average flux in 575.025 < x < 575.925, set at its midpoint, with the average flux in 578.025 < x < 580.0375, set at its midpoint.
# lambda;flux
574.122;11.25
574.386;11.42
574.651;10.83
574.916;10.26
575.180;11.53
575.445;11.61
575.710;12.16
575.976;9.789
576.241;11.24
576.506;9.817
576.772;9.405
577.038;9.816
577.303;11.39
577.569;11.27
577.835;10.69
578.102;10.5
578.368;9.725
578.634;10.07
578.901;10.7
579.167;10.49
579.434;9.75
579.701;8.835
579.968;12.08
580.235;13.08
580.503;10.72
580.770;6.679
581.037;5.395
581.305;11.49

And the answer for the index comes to 0.106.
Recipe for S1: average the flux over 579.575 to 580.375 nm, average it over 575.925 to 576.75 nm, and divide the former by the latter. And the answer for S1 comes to 1.11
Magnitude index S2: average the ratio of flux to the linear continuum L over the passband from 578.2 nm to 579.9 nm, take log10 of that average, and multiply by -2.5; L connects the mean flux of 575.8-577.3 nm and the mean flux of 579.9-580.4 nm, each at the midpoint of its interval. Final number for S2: 0.18 mag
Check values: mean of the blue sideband 10.2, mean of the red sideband 12.5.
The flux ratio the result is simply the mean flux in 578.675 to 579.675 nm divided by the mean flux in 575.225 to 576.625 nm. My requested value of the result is 0.92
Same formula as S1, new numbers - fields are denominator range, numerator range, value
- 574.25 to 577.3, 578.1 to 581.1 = 0.92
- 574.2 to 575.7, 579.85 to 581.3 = 0.87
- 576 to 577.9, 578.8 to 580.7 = 1.02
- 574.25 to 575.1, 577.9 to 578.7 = 0.93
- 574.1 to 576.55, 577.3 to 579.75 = 0.94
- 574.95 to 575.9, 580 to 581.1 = 0.83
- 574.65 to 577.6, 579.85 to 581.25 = 0.90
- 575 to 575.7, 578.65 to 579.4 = 0.90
